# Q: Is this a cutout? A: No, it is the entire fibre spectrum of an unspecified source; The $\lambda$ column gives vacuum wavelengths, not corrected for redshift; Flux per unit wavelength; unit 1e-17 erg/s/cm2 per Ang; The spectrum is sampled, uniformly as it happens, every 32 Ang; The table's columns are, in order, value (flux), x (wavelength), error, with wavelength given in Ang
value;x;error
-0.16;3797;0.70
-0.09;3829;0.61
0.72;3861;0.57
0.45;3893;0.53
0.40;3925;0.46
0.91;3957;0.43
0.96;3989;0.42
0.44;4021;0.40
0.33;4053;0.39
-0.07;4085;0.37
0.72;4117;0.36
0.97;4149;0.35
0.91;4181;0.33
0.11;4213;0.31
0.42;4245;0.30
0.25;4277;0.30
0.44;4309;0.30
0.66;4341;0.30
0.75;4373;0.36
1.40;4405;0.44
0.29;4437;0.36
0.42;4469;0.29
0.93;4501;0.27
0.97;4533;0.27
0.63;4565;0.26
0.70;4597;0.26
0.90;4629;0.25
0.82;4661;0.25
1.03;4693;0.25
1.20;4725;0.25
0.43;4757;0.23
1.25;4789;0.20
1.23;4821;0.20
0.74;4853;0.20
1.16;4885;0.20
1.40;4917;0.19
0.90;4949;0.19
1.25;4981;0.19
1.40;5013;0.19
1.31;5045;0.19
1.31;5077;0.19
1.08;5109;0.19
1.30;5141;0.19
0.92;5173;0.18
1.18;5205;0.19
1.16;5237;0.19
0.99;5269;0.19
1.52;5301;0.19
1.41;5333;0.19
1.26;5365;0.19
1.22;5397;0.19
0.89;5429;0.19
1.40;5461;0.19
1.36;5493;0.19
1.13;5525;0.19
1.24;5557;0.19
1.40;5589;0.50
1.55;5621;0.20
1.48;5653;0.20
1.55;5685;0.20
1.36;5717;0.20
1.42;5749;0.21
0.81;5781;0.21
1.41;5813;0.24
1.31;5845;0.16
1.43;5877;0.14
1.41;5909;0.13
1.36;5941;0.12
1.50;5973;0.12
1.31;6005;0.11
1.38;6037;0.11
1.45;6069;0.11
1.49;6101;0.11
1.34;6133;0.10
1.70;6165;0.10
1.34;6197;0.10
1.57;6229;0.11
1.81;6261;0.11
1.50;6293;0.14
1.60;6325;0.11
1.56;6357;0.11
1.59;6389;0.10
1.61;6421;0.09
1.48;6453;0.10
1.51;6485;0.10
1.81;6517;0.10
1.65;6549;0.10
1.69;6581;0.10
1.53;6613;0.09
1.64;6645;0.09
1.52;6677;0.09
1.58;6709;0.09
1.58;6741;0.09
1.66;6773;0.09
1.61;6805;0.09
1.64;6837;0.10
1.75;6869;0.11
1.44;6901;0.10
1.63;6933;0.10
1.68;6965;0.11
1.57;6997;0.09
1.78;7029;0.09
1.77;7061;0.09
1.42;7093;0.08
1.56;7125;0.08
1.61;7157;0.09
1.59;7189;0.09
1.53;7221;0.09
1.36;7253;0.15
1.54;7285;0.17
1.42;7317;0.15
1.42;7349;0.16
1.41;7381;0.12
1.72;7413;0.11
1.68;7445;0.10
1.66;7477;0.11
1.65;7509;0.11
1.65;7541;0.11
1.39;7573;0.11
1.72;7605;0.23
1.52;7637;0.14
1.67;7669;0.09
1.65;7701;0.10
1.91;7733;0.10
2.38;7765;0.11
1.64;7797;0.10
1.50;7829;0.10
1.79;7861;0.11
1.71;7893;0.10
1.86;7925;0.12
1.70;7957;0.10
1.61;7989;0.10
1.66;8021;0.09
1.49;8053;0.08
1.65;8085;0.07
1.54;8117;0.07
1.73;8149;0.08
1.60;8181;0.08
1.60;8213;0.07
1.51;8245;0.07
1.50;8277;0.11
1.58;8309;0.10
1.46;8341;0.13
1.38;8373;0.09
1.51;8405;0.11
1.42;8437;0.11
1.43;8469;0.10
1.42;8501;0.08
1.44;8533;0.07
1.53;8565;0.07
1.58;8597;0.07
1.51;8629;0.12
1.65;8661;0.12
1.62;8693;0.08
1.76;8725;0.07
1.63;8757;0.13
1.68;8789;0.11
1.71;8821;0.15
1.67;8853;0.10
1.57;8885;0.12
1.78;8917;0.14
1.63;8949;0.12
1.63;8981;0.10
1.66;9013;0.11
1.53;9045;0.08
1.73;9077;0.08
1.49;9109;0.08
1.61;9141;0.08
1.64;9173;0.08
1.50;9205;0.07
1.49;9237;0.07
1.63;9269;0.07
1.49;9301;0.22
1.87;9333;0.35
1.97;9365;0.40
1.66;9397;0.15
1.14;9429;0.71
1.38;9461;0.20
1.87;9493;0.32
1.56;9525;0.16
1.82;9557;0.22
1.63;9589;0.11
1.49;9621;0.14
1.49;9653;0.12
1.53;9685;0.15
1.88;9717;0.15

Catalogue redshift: 0.181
